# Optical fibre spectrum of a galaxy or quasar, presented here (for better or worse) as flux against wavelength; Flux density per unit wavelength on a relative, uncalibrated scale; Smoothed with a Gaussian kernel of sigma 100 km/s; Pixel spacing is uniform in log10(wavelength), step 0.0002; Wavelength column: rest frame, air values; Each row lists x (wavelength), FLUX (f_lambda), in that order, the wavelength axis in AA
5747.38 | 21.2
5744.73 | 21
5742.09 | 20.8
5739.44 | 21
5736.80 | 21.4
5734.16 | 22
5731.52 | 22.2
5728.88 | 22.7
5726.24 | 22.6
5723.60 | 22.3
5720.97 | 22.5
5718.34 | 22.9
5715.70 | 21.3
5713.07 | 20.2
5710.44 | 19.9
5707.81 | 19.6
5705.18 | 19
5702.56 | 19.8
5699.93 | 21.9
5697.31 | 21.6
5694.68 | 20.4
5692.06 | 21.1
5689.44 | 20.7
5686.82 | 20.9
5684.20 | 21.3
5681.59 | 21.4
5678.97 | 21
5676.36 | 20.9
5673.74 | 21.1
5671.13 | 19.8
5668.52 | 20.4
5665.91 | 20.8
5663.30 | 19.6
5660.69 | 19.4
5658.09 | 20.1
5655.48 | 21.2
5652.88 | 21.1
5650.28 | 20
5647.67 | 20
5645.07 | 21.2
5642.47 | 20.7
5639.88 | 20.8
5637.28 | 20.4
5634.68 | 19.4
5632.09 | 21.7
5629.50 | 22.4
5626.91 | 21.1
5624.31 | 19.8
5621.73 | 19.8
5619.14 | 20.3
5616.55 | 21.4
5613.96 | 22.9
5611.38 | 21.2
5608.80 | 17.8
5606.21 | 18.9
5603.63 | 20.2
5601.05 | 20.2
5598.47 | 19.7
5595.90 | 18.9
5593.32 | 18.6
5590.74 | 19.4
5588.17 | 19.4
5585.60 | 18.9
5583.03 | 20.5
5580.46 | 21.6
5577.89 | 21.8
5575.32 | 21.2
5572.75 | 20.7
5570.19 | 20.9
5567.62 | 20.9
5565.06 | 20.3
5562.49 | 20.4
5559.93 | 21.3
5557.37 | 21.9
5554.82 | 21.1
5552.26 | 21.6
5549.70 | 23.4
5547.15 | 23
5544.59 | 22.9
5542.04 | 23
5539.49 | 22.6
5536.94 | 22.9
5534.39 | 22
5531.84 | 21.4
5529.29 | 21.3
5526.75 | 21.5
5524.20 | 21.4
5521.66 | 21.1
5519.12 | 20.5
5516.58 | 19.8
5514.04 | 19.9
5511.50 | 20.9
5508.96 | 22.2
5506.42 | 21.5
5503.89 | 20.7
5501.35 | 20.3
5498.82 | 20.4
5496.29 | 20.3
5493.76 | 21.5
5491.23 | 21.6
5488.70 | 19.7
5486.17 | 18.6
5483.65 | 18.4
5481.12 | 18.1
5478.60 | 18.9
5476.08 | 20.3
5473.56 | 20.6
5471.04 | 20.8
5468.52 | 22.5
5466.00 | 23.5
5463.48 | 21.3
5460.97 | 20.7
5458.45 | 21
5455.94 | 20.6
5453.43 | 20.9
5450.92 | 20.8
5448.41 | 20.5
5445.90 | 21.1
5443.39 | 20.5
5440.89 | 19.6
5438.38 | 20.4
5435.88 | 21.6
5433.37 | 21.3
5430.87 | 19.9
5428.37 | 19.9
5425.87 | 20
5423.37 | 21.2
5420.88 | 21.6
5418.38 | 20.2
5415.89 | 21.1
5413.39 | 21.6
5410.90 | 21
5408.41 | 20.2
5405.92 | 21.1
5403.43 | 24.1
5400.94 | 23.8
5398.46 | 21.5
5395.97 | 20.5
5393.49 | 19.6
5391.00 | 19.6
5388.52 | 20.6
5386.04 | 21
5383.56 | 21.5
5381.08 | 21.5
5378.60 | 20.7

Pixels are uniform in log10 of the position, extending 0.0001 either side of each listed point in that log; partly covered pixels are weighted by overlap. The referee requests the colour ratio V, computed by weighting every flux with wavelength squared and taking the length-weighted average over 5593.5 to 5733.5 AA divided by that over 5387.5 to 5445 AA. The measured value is 1.1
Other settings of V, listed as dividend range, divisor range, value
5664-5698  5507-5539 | 1.04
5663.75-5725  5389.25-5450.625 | 1.10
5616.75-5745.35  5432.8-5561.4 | 1.06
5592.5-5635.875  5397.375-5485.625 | 1.04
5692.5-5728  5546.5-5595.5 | 1.06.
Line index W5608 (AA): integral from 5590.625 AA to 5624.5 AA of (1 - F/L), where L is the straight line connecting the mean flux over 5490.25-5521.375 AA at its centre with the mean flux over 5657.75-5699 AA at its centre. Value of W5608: 1.3 AA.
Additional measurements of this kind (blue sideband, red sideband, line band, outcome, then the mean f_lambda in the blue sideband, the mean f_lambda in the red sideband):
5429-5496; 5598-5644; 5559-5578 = -0.3 AA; 20.6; 20.5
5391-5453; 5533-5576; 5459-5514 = 1.9 AA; 20.9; 21.8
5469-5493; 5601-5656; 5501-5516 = -0.7 AA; 19.8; 20.6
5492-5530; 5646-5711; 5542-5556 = -1.1 AA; 20.9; 20.5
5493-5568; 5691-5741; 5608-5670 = 2.2 AA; 21.4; 21.3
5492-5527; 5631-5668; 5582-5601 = 1.1 AA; 20.8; 20.4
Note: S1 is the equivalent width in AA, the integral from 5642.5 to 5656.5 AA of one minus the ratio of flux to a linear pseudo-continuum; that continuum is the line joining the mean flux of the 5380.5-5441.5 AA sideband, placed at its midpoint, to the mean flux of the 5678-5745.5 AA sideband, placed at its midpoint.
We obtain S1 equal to 0.3 AA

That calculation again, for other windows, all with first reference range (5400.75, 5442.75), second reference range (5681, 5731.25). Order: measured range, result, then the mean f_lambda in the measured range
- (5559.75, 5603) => 1.76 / 20.2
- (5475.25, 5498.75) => 1.47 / 19.7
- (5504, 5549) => -1.20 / 21.6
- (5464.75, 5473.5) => -0.41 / 22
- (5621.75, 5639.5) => 0.34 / 20.7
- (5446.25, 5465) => 0.14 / 20.9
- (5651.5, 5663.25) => 0.44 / 20.4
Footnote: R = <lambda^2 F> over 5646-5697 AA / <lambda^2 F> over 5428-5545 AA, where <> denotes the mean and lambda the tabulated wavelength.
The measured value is 1.1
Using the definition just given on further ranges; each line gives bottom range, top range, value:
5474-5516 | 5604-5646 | 1.07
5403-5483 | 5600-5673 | 1.06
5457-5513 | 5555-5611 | 1.01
